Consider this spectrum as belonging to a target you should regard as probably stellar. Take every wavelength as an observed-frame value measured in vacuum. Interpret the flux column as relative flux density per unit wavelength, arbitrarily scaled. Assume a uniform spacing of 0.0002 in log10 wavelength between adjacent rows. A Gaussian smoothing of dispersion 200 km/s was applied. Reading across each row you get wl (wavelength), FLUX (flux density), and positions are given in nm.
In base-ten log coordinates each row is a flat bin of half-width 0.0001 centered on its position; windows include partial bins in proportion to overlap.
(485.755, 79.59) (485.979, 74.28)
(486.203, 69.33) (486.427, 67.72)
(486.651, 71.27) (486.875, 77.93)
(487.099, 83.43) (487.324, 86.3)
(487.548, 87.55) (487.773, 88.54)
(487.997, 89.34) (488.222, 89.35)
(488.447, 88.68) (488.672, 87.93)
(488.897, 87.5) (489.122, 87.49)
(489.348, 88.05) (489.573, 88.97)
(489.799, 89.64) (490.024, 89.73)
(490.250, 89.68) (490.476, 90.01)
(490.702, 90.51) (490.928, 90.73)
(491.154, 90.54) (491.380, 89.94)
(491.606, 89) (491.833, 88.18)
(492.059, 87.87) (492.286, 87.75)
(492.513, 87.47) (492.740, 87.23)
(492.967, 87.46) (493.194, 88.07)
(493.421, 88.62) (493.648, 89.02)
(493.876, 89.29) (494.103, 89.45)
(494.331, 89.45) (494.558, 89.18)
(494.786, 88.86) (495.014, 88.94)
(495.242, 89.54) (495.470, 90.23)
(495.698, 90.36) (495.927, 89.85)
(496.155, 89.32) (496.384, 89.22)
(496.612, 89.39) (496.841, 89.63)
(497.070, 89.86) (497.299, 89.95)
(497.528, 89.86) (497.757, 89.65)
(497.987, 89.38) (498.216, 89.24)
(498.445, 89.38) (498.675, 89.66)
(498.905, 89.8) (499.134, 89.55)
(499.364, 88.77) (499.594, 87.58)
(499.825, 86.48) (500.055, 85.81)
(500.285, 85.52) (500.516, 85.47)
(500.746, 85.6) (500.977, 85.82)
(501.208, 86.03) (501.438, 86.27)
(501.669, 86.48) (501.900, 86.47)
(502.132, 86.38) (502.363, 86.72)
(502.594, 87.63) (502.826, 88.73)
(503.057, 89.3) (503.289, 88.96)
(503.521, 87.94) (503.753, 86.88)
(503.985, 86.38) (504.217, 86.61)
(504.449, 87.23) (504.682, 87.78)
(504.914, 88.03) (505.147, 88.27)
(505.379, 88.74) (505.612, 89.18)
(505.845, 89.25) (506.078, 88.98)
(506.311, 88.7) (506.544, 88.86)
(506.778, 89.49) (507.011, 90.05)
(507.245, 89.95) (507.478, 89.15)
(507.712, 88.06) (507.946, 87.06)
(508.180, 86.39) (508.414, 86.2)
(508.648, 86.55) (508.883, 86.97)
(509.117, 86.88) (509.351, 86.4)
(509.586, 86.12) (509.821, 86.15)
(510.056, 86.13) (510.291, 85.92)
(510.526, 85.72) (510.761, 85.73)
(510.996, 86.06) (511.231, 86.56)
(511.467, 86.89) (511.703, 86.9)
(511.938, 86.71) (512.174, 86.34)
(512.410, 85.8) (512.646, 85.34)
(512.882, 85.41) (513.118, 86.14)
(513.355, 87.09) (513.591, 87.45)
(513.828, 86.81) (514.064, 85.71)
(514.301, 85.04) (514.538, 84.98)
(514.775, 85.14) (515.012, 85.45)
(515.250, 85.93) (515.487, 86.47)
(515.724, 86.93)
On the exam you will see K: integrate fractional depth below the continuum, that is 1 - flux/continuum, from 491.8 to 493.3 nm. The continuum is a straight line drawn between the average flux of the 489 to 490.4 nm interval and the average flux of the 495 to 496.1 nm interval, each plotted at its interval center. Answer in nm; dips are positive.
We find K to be 0.03 nm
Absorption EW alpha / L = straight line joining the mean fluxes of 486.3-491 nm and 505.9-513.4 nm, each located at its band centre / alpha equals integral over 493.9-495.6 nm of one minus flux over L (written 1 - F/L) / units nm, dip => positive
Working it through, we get -0.059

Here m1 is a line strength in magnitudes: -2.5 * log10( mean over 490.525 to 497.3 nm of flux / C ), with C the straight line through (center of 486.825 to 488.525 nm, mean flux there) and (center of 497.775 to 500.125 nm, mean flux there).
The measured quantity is -0.02 mag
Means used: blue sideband 86.7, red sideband 88.6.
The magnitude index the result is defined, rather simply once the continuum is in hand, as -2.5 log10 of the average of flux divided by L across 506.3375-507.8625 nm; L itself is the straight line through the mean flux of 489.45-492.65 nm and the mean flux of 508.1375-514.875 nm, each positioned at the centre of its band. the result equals -0.03 mag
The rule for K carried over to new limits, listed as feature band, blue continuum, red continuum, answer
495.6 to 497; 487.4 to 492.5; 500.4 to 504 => -0.028 nm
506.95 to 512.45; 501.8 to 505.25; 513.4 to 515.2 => -0.017 nm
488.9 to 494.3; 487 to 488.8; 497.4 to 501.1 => -0.069 nm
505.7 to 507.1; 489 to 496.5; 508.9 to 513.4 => -0.036 nm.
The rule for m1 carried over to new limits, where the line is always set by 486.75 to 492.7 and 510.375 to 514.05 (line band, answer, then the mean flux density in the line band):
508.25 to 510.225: 0.00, 86.4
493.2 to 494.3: -0.02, 89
